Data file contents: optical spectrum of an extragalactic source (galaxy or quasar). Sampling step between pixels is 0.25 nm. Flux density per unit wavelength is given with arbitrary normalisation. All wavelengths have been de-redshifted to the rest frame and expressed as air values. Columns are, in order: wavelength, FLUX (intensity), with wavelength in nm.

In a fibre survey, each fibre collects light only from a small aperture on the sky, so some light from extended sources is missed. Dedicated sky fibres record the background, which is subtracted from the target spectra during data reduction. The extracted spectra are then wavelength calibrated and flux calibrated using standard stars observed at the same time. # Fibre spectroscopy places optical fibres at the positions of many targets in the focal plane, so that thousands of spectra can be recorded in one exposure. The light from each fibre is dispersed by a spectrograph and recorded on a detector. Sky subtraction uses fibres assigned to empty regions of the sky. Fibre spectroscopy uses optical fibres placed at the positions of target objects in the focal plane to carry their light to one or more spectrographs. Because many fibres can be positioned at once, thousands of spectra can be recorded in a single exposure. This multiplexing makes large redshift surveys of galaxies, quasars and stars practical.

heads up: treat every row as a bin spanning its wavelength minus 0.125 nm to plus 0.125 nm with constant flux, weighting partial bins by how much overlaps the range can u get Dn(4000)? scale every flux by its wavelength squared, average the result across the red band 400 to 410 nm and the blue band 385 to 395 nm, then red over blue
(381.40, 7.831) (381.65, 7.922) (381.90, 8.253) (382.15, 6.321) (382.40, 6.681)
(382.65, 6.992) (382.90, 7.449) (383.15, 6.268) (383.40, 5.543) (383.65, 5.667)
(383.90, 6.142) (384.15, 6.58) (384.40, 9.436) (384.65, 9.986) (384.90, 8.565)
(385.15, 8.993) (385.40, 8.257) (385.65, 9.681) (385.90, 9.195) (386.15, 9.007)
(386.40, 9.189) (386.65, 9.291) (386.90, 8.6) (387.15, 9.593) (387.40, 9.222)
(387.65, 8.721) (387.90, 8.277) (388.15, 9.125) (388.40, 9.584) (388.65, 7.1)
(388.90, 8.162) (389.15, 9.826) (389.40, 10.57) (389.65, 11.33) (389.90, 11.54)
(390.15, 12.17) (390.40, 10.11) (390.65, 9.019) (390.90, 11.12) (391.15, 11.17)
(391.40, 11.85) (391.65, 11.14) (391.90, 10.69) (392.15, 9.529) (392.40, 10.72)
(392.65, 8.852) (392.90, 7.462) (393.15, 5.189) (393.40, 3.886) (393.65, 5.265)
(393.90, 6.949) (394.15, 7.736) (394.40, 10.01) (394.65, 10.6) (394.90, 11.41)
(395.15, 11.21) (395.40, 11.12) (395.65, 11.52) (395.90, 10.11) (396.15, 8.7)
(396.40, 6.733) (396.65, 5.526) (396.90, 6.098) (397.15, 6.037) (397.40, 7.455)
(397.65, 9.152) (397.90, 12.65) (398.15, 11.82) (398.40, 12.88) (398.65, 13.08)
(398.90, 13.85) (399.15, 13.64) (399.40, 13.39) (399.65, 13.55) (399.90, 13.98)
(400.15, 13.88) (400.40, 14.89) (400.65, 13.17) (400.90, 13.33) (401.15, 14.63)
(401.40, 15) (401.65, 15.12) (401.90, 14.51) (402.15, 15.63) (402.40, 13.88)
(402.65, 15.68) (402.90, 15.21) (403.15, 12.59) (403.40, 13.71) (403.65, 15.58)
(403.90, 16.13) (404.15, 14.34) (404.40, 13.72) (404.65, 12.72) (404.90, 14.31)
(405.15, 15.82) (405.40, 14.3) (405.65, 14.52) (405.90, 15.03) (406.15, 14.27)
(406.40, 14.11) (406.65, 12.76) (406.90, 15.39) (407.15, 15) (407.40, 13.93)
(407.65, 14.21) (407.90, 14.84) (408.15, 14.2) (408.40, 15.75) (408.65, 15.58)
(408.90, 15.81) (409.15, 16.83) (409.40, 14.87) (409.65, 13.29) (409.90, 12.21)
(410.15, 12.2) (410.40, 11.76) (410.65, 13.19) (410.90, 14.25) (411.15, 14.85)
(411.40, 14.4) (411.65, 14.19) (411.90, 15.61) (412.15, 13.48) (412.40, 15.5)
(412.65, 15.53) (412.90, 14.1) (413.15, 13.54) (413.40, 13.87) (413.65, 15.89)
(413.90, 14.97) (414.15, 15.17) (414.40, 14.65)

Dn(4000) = 1.69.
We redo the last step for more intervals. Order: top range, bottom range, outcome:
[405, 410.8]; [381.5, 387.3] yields 2.02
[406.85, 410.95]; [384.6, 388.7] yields 1.78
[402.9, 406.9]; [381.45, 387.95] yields 1.97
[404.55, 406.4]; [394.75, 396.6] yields 1.53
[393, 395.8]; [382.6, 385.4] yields 1.22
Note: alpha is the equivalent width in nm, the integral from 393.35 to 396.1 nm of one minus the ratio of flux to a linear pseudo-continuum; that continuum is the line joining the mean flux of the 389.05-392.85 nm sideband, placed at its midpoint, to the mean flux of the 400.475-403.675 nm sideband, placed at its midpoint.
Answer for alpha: 0.63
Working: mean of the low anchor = 10.6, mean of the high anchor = 14.4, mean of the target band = 9.21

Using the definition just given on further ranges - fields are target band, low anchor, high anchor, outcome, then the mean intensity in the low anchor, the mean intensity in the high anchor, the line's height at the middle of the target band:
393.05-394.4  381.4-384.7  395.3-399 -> 0.432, 7.13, 9.75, 9.11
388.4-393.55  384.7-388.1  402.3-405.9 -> 0.401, 8.99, 14.5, 10.4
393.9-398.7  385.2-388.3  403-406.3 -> 0.942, 9.02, 14.4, 11.9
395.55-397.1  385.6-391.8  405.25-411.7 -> 0.478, 9.79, 14.3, 11.5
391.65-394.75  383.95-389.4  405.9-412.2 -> 0.671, 8.88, 14.3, 10.5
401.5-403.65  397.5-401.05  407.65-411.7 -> -0.187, 13.1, 14.3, 13.4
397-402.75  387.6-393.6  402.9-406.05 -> -0.100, 9.42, 14.4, 12.8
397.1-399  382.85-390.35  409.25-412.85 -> 0.039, 8.8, 14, 11.2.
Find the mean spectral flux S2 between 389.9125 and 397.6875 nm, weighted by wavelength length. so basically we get 9.02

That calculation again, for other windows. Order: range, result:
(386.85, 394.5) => 9.18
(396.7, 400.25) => 11.4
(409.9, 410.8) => 12.4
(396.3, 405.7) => 13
